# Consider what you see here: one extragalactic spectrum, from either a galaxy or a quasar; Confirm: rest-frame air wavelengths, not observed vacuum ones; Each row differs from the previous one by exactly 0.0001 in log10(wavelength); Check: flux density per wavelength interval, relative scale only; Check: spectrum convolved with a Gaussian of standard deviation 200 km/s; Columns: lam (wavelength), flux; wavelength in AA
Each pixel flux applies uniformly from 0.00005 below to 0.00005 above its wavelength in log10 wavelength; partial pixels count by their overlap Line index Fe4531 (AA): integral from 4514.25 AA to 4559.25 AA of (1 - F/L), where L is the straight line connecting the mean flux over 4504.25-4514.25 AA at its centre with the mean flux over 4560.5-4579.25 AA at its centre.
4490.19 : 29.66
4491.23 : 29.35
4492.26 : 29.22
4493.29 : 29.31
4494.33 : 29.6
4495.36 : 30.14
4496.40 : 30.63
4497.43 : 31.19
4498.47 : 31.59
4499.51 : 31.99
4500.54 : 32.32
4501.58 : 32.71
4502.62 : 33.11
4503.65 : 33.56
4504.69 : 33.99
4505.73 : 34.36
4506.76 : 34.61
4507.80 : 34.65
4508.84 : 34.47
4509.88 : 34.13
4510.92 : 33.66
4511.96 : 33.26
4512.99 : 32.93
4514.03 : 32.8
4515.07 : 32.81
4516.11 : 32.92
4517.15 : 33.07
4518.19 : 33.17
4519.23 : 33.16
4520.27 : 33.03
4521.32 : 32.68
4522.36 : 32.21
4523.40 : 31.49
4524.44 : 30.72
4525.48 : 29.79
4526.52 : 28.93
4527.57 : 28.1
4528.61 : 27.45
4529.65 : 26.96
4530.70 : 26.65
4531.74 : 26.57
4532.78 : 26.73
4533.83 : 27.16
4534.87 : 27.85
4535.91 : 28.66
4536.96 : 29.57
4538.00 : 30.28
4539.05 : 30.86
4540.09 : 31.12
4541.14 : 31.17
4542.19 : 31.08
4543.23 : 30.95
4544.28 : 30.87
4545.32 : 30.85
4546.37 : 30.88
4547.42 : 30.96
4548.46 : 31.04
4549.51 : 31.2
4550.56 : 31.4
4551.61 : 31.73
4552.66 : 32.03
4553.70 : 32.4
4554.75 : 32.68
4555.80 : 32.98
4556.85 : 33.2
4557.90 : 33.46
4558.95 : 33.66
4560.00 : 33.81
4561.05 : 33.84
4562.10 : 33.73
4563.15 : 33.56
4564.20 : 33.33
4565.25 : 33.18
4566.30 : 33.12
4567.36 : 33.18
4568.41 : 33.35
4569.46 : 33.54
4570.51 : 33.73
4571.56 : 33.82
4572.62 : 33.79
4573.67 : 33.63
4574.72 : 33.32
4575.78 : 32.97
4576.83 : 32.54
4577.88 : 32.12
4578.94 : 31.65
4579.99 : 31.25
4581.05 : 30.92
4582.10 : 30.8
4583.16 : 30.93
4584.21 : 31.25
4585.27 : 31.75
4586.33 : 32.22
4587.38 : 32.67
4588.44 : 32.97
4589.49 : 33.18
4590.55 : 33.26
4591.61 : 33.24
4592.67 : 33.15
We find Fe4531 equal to 3.8 AA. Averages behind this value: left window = 33.9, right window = 33.3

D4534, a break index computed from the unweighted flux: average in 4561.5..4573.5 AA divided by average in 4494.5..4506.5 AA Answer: 1.04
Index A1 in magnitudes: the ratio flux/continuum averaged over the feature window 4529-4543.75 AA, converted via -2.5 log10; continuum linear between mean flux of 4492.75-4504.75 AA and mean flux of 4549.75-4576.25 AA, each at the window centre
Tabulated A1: 0.13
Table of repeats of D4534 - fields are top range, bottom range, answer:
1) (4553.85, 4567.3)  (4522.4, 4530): 1.14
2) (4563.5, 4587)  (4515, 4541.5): 1.08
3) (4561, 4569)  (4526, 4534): 1.22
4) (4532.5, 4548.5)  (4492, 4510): 0.93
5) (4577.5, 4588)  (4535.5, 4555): 1.02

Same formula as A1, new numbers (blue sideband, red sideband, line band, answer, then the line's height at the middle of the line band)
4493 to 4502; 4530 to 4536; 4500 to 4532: -0.10 mag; 29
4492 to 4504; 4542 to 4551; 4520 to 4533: 0.07 mag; 31.1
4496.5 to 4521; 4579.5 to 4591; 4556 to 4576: -0.04 mag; 32.2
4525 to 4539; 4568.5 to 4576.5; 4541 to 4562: -0.05 mag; 30.7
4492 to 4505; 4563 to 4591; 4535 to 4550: 0.05 mag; 32.1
